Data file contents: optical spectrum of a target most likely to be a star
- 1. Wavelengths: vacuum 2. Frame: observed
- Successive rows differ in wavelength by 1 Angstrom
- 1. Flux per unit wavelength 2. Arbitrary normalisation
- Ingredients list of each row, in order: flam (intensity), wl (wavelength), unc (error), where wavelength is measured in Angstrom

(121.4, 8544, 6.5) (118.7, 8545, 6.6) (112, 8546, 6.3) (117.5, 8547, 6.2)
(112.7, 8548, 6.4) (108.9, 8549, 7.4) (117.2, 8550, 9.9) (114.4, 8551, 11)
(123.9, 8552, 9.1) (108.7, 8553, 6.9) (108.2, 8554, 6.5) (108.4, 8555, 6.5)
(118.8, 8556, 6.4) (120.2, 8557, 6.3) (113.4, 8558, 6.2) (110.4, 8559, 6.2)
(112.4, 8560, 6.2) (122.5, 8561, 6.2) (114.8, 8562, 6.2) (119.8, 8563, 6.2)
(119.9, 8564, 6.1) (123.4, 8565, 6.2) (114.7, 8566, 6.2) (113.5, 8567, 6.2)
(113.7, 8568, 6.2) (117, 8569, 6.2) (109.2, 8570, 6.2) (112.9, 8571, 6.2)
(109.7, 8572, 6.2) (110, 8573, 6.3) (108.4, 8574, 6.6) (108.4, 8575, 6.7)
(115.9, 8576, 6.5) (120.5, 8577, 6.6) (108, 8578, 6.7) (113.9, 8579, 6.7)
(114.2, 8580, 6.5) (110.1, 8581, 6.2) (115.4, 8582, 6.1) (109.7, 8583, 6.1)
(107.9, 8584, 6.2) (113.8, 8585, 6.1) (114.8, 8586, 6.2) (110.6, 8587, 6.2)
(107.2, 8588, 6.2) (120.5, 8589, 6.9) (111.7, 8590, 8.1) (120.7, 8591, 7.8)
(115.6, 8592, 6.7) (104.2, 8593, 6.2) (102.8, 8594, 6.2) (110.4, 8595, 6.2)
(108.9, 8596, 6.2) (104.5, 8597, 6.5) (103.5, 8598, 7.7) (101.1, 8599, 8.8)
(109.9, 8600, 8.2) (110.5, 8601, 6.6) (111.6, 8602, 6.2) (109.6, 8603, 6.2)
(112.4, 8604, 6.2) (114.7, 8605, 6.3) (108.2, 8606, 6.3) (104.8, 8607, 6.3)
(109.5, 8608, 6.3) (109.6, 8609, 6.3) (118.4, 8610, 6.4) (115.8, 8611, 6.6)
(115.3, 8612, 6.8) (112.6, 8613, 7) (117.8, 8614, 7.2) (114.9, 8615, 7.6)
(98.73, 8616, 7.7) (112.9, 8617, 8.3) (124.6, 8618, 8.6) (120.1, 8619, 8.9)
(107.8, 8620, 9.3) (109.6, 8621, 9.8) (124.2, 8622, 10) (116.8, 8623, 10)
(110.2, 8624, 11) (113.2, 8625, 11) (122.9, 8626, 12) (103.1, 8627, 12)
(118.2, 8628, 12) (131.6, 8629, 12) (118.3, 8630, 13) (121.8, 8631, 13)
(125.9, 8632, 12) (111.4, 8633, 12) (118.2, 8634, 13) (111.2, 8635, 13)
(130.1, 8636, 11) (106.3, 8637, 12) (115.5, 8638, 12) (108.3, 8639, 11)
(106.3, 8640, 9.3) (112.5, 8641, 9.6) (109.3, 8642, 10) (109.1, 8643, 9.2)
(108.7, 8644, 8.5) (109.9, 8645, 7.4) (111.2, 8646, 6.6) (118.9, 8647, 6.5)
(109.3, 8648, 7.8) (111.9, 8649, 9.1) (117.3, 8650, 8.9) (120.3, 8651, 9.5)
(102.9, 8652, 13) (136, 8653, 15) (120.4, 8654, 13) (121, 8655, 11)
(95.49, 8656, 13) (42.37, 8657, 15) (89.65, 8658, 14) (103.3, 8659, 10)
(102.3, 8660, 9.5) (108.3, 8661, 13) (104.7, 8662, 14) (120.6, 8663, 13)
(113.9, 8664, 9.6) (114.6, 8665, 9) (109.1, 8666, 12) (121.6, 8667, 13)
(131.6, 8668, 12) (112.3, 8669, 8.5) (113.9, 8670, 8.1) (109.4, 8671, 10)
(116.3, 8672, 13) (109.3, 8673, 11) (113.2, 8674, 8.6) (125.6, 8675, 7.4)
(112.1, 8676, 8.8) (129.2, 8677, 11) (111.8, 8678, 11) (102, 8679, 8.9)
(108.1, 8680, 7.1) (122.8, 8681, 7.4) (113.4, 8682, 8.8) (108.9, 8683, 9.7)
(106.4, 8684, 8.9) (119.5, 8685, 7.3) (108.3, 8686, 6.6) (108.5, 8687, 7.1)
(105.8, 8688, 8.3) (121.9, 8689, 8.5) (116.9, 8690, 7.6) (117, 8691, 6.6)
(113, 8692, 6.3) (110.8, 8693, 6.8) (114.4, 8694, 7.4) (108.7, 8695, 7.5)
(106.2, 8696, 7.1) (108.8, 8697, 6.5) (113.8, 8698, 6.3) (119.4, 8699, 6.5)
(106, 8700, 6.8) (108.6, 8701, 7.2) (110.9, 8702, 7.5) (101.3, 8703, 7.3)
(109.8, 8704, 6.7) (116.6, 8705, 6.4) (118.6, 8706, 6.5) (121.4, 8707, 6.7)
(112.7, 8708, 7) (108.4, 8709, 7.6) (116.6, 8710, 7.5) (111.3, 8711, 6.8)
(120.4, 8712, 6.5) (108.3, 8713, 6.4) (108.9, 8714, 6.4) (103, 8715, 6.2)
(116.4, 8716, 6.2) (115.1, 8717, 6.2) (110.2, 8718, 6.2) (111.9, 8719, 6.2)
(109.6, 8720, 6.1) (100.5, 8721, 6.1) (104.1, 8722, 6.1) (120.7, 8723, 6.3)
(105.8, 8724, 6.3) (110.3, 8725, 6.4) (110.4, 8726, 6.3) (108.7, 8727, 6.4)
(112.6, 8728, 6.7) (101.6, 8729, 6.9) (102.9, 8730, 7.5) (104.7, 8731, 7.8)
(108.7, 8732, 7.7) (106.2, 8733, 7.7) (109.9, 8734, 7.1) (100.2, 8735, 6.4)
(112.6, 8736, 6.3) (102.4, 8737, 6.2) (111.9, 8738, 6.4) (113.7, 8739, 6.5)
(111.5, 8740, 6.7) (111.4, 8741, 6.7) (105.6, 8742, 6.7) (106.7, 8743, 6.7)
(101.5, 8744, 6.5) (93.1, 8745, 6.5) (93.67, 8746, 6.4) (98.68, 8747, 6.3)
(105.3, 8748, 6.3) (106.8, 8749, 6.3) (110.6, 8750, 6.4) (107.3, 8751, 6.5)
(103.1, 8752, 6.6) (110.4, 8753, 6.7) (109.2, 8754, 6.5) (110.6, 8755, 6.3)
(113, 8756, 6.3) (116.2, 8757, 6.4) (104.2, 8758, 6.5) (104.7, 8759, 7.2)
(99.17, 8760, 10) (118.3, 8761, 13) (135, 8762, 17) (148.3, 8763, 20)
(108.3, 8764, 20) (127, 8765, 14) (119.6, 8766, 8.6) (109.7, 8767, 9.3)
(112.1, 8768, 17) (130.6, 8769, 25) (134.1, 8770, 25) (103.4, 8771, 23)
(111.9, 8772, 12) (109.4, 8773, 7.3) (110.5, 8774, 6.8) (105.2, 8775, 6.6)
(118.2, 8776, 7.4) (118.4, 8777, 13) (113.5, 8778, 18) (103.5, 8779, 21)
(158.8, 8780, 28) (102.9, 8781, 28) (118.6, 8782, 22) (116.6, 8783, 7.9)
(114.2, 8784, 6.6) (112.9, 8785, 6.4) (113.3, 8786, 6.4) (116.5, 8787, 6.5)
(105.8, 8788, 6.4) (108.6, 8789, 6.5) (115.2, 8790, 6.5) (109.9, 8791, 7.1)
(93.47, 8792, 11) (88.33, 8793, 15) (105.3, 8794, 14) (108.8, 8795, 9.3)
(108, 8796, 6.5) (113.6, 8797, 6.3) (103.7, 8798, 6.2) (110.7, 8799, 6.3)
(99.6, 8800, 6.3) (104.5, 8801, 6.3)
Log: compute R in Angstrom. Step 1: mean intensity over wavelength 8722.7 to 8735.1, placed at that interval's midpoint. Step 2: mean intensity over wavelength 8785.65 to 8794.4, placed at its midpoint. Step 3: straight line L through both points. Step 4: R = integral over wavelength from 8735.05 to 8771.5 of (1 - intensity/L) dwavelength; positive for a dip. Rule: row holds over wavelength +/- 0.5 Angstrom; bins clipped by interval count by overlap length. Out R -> -1.4 Angstrom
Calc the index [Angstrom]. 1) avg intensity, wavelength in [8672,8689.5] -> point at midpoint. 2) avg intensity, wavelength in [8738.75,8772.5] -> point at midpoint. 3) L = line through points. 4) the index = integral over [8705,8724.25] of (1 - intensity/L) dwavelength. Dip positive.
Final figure 0.1 Angstrom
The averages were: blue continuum 113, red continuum 112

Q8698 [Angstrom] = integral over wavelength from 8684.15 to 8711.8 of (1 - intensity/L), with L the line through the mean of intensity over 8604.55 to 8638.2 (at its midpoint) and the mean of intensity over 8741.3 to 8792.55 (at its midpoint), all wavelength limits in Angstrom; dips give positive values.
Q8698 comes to 0.3 Angstrom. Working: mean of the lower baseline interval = 115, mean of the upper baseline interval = 112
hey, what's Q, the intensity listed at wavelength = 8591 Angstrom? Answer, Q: 120.7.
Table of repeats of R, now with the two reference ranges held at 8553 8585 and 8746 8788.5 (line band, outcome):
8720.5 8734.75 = 0.8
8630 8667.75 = 0.9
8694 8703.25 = 0.3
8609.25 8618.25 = 0.0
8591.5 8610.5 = 0.8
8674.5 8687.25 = 0.0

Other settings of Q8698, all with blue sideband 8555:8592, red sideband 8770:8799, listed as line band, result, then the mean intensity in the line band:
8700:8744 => 1.0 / 110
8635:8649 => 0.2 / 112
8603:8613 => 0.1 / 112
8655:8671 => 1.0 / 106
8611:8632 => -0.5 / 116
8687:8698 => 0.0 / 112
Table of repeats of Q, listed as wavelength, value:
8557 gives 120.2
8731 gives 104.7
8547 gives 117.5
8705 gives 116.6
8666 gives 109.1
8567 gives 113.5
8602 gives 111.6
